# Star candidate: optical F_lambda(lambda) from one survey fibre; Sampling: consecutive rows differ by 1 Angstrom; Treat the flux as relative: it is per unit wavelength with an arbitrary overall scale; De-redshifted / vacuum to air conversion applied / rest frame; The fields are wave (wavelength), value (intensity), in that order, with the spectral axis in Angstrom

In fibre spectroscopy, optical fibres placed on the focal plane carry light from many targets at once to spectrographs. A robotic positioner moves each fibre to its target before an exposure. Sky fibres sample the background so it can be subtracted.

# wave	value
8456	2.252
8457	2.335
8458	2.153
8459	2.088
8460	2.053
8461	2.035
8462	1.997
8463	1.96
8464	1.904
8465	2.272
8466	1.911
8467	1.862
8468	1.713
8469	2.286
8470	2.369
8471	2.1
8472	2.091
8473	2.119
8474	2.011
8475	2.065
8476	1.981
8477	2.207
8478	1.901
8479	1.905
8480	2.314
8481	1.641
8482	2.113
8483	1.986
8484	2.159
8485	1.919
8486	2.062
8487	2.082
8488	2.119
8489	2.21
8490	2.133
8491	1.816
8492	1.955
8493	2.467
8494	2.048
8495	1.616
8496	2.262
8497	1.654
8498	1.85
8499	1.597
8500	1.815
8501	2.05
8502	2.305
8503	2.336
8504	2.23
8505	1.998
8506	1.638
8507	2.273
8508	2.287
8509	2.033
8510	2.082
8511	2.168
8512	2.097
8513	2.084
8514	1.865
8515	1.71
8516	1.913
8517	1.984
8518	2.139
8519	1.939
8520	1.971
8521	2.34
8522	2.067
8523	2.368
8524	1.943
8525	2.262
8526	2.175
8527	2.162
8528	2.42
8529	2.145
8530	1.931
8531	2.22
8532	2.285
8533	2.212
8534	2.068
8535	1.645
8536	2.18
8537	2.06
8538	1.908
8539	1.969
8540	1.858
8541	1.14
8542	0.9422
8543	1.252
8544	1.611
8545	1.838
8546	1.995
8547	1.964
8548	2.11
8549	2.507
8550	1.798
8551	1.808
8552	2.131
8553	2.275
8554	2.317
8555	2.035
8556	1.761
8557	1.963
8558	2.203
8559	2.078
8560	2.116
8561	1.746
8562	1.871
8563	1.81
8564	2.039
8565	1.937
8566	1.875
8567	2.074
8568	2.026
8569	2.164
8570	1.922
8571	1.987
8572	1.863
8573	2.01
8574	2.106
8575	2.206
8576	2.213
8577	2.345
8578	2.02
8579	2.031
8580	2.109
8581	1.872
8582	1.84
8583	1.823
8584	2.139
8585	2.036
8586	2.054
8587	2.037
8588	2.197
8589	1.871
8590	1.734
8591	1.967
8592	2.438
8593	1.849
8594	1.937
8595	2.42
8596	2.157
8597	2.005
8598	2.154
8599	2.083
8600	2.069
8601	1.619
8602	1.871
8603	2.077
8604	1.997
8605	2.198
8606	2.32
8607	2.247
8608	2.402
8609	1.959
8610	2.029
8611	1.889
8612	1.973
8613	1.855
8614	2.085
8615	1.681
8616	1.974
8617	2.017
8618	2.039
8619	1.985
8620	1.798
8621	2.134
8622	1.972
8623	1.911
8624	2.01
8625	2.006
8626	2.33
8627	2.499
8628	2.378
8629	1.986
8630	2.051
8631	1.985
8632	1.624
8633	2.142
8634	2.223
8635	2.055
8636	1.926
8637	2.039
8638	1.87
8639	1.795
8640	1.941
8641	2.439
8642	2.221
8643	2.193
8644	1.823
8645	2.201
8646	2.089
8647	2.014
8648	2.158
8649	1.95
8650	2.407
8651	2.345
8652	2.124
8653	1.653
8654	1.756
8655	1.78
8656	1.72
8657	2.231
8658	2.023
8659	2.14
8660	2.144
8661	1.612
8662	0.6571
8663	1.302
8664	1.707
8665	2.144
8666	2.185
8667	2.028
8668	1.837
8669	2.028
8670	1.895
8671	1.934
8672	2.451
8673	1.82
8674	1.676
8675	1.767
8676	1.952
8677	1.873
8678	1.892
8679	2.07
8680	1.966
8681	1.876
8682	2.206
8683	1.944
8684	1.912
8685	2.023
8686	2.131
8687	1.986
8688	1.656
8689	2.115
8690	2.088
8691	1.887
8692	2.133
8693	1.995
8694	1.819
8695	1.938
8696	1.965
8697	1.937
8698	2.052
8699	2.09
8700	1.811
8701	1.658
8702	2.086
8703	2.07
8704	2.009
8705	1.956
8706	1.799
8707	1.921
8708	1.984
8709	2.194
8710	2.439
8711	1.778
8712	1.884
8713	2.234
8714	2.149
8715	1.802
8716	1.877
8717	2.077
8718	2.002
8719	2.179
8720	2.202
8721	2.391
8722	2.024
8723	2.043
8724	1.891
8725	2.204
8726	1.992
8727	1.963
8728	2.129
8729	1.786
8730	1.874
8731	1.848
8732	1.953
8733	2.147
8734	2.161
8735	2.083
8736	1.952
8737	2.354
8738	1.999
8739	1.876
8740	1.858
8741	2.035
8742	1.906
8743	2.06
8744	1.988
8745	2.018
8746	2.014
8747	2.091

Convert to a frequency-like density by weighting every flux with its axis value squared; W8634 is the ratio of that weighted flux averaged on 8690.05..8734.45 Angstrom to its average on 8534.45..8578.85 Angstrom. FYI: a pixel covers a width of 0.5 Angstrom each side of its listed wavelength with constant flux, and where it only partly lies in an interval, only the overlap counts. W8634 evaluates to 1.1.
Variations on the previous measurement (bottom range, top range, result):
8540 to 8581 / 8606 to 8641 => 1.06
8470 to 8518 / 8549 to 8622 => 1.02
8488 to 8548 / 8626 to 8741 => 1.04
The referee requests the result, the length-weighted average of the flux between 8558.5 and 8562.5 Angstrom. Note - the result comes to 1.95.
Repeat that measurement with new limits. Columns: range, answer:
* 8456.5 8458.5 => 2.24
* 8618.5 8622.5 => 1.97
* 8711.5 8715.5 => 2.02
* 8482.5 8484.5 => 2.07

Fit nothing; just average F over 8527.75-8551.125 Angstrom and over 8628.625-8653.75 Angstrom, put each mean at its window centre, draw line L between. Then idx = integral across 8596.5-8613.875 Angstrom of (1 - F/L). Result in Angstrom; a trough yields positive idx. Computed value -0.4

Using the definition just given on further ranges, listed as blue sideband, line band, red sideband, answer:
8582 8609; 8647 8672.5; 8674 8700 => 0.8 Angstrom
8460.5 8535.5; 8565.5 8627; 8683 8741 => -0.2 Angstrom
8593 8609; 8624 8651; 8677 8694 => -0.6 Angstrom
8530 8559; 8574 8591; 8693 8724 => -0.7 Angstrom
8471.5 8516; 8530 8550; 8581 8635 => 1.5 Angstrom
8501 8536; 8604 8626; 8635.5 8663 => -0.4 Angstrom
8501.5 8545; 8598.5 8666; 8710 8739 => 0.8 Angstrom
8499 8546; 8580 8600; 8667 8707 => -0.6 Angstrom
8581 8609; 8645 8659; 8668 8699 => -0.2 Angstrom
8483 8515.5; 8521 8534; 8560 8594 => -1.1 Angstrom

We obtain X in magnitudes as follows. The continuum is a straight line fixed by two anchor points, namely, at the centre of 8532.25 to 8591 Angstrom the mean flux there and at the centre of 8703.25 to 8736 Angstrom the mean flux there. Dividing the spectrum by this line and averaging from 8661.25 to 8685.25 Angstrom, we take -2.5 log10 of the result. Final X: 0.07 mag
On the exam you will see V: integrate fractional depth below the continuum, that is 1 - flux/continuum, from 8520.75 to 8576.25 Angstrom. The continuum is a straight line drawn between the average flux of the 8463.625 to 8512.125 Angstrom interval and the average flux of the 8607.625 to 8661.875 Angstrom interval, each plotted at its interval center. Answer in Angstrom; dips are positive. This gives 1.0 Angstrom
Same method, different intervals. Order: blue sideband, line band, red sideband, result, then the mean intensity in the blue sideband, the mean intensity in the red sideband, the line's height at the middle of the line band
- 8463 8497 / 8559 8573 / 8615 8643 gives 0.6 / 2.04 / 2.05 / 2.04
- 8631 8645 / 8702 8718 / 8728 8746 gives -0.1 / 2.03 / 2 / 2.01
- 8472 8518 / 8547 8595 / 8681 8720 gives -0.4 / 2.03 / 2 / 2.01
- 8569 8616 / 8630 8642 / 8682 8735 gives 0.1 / 2.04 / 2.01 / 2.03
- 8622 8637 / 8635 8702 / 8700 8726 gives 3.2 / 2.08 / 2.03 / 2.05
